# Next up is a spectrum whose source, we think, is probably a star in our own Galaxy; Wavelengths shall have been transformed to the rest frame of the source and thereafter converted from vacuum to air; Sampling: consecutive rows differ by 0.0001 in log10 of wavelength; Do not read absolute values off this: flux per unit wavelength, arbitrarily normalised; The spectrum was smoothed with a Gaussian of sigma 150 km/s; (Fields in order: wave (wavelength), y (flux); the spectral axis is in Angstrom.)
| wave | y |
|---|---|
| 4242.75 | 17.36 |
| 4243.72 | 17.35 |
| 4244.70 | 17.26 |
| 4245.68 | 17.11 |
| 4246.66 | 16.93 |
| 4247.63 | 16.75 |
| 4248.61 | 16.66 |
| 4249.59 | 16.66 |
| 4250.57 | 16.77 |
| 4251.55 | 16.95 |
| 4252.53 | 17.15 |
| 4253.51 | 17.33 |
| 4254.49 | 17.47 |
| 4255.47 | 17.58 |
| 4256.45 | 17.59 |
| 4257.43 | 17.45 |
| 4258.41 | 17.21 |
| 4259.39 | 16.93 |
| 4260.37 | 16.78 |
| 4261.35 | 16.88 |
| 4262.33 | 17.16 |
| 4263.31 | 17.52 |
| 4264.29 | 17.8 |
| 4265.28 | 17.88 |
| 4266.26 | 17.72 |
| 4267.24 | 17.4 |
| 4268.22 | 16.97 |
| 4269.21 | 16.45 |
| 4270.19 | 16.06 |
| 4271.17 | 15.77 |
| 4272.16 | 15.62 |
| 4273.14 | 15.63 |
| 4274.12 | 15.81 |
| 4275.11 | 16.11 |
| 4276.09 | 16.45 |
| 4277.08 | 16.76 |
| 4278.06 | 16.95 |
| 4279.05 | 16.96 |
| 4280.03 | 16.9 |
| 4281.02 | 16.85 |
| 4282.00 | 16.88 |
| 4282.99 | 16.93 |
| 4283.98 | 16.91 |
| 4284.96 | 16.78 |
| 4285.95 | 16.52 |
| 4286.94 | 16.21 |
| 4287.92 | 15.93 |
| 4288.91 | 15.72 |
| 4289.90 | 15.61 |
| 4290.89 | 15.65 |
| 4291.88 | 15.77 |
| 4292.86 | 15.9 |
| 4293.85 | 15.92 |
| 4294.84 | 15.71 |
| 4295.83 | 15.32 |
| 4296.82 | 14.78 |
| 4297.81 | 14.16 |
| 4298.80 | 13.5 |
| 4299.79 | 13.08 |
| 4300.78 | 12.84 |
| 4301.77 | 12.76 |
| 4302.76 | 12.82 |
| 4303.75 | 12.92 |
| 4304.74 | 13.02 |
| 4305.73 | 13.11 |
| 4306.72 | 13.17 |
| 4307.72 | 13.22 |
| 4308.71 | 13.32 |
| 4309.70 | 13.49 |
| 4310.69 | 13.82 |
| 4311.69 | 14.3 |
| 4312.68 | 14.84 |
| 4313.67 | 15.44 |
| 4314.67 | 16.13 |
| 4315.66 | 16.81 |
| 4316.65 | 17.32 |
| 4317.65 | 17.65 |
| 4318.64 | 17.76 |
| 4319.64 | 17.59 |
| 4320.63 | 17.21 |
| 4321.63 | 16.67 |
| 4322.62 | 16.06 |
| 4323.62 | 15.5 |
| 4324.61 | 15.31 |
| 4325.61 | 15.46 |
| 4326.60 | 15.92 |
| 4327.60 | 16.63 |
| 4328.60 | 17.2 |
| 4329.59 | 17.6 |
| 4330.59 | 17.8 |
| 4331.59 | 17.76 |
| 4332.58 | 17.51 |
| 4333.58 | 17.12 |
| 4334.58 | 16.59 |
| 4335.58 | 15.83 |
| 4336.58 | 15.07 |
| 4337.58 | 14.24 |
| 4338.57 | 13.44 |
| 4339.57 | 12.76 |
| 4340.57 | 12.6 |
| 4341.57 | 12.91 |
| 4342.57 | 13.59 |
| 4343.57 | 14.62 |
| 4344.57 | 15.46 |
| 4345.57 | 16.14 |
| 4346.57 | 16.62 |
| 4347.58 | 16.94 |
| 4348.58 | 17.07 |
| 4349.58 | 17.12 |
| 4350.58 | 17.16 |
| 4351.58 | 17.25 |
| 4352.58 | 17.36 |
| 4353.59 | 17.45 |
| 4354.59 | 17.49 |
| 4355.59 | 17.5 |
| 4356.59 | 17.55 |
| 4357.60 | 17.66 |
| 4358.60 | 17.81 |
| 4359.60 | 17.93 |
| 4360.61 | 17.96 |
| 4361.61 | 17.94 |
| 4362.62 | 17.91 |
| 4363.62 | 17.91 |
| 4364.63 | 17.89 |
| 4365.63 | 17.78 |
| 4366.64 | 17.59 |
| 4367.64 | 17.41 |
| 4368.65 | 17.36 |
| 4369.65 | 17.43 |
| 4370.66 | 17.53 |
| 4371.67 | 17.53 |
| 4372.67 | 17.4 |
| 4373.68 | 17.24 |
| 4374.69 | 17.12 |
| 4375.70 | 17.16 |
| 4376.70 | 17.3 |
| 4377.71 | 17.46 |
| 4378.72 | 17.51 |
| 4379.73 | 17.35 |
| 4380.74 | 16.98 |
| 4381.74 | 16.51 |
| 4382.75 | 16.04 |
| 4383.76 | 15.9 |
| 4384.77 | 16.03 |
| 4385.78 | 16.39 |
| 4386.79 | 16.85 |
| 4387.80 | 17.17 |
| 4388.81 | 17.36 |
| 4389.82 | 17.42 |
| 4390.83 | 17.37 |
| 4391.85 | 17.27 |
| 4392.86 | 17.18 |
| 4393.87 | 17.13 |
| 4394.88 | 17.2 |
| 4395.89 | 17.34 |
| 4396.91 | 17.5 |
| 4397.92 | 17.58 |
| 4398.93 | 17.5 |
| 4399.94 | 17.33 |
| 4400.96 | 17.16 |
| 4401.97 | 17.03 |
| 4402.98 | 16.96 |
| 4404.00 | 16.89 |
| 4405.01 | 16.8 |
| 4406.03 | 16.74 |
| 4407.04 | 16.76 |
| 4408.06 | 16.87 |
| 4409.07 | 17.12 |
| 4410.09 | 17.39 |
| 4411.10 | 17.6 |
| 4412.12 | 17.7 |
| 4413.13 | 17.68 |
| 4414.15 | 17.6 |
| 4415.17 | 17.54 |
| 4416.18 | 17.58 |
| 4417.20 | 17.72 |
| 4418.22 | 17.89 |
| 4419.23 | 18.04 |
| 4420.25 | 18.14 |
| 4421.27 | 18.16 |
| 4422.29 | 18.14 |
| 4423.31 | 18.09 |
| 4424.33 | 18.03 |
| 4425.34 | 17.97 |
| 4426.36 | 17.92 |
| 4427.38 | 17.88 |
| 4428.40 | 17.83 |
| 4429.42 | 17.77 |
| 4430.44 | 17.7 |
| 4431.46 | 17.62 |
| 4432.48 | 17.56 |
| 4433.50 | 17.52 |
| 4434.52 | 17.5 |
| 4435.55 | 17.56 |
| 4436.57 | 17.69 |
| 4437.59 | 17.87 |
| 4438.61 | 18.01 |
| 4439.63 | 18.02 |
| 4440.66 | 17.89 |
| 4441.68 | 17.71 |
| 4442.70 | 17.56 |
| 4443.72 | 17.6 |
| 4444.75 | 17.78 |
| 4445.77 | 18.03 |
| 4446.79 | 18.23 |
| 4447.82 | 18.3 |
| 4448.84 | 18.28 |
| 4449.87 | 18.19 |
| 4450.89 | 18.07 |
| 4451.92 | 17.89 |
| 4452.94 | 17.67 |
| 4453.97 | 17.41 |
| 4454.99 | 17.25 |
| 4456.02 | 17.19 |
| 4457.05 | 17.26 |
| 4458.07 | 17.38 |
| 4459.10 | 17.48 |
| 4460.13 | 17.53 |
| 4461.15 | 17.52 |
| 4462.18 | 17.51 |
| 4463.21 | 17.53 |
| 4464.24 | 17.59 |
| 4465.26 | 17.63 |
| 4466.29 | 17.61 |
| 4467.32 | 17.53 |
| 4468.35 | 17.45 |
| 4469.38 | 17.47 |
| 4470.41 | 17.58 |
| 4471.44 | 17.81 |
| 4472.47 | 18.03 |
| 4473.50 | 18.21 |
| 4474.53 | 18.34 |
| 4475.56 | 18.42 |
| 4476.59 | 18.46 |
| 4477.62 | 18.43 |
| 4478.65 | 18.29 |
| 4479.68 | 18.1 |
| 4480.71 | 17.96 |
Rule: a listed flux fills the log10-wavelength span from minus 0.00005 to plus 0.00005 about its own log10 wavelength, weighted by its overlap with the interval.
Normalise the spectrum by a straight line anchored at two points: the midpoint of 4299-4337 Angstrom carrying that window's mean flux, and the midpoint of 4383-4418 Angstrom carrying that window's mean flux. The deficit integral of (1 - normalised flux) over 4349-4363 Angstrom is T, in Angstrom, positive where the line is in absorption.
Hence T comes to -1.16 Angstrom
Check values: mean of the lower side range 15.4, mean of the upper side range 17.2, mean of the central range 17.6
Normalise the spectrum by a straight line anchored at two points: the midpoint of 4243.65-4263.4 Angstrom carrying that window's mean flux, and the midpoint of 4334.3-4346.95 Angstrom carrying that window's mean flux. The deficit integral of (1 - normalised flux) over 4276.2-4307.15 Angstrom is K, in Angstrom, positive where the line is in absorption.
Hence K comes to 1.46 Angstrom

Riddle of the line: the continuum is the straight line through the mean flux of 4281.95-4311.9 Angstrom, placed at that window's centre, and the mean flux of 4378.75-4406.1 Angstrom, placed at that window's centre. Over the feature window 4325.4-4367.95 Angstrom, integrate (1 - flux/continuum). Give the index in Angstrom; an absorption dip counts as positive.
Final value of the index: -1.8 Angstrom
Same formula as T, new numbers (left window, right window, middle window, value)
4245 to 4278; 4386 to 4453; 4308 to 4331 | 1.5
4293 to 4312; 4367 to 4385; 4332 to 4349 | 0.3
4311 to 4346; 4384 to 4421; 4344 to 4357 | -0.6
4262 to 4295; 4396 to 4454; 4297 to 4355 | 5.0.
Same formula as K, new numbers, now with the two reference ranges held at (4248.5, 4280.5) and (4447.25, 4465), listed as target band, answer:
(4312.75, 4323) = 0.2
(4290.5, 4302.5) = 1.7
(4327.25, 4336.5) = 0.1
